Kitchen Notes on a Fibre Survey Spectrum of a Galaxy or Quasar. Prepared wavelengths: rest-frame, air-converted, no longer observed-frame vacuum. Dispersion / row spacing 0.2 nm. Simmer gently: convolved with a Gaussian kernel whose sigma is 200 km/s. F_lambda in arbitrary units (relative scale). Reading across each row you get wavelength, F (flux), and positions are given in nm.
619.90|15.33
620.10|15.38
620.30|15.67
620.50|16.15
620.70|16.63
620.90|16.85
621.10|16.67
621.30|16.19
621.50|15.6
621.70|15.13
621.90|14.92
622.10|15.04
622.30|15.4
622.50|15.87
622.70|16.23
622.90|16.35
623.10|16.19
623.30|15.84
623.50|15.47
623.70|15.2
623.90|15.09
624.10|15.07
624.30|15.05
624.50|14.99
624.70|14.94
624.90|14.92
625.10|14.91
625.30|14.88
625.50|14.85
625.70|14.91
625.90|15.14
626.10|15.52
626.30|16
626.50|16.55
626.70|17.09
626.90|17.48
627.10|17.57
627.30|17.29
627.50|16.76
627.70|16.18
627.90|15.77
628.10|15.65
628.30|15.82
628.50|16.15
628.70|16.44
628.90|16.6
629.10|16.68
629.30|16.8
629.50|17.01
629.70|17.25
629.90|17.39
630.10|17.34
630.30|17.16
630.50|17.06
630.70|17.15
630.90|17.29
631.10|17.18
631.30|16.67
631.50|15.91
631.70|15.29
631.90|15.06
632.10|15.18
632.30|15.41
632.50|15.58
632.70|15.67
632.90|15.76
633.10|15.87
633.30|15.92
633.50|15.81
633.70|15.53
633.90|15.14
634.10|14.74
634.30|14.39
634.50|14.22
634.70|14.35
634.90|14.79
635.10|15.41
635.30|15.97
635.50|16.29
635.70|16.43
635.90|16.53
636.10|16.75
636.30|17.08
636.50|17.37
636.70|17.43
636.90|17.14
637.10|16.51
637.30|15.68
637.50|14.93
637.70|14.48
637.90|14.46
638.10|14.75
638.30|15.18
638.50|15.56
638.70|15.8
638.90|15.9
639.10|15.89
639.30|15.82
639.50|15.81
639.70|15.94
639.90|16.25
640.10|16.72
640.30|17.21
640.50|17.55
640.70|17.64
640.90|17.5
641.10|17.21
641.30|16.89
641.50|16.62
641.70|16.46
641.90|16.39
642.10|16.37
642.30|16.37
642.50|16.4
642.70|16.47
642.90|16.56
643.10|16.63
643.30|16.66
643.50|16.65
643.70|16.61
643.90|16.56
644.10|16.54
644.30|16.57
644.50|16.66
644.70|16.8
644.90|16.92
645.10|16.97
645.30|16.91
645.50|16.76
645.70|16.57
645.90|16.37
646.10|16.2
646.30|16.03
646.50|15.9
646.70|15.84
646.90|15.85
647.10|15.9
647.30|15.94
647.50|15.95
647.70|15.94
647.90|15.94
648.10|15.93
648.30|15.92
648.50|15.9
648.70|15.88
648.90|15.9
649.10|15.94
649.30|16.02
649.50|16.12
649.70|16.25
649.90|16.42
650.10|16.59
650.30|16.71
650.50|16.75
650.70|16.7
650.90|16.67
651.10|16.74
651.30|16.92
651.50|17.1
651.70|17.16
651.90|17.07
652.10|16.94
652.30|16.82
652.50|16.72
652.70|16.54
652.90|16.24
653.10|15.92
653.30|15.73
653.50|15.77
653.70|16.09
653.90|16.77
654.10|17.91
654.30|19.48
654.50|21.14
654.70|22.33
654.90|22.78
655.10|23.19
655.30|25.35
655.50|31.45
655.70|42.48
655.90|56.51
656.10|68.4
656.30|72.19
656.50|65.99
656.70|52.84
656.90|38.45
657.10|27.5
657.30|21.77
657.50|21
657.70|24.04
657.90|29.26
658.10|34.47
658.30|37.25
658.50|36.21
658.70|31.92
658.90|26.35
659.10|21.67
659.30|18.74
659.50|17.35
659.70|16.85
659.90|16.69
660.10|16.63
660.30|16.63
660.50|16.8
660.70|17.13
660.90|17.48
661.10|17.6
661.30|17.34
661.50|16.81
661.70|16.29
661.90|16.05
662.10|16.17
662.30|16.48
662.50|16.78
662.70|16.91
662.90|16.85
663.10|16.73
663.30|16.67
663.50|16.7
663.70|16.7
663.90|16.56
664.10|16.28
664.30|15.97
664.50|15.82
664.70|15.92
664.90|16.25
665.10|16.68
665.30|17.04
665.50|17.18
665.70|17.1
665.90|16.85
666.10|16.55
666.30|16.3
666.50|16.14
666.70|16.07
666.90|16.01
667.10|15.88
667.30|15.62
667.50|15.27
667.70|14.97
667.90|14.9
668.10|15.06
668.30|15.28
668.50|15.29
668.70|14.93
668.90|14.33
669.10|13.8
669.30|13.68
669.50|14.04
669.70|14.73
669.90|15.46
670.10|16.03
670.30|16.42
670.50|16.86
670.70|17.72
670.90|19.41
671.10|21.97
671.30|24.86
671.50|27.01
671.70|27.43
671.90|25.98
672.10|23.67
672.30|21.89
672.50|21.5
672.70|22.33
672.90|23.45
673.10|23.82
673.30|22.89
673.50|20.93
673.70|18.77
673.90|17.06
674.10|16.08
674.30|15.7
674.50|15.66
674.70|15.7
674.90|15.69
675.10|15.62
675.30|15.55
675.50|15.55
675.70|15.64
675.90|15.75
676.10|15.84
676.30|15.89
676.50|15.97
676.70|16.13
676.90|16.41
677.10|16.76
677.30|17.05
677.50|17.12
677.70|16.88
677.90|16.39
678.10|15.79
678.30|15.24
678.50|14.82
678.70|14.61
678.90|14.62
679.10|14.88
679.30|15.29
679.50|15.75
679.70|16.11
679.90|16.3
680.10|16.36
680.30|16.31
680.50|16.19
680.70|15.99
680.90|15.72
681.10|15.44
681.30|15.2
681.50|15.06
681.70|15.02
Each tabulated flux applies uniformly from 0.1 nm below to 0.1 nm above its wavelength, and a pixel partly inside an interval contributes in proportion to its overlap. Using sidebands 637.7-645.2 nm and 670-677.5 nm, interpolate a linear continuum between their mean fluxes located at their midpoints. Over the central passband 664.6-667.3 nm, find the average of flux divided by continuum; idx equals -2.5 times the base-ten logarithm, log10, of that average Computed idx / 0.12 mag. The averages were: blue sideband 16.4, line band 16.4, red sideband 18.9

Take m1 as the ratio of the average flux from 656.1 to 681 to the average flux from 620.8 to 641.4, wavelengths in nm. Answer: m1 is 1.2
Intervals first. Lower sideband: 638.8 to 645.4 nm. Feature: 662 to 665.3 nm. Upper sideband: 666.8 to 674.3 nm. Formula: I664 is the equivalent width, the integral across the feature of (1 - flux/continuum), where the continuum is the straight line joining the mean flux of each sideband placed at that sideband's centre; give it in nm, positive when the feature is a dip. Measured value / 0.28 nm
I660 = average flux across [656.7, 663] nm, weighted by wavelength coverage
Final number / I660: 22.2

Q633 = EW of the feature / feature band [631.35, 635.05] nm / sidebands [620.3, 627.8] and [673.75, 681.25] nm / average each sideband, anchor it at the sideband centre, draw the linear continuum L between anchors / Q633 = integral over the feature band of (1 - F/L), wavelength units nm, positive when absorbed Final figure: 0.13 nm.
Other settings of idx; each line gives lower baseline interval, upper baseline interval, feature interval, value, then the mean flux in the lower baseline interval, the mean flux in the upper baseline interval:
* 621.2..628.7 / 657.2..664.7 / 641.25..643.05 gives 0.077 mag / 15.7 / 19.9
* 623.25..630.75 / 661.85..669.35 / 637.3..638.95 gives 0.065 mag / 16.1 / 16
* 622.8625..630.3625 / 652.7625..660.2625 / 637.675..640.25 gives 0.338 mag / 16.1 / 28.9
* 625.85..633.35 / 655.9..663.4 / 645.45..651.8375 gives 0.365 mag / 16.4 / 26.5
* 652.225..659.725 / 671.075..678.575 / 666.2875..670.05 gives 0.421 mag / 28.9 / 18.7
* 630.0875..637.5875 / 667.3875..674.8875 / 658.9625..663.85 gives 0.042 mag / 16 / 18.5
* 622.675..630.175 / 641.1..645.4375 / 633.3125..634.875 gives 0.095 mag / 16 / 16.6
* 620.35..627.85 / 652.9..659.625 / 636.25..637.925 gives 0.317 mag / 15.8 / 30.3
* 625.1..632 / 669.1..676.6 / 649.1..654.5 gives 0.051 mag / 16.4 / 18.7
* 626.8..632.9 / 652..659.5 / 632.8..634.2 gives 0.173 mag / 16.5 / 28.9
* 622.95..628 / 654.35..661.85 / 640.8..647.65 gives 0.375 mag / 15.8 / 29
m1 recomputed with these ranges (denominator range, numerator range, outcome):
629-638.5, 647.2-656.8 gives 1.43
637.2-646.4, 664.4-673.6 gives 1.11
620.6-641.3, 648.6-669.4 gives 1.30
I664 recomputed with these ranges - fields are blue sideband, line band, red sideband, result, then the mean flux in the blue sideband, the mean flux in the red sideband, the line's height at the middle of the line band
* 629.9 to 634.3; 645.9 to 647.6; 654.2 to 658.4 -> 0.736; 16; 36.1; 28.2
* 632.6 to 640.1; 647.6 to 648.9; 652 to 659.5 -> 0.430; 15.7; 28.9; 23.8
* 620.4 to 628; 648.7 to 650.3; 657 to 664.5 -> 0.224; 15.8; 20.2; 18.8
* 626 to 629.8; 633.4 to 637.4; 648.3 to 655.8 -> 0.301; 16.6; 18.5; 17.2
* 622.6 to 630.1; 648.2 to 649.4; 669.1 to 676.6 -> 0.095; 16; 18.7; 17.3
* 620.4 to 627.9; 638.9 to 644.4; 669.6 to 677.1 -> 0.094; 15.8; 18.8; 16.9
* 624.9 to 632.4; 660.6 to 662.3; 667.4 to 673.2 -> 0.126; 16.3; 18.7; 18.2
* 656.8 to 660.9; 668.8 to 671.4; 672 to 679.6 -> 0.359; 24.2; 17.3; 19.6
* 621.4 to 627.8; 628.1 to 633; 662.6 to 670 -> -0.210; 15.7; 15.9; 15.7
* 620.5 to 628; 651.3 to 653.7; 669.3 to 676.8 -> 0.130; 15.8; 18.7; 17.5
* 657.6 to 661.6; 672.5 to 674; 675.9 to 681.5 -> -0.304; 22.4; 15.9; 17.7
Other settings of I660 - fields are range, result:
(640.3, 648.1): 16.5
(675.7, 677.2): 16.1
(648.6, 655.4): 17.5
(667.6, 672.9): 18.5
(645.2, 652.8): 16.4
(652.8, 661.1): 27.7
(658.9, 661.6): 17.8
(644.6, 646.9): 16.5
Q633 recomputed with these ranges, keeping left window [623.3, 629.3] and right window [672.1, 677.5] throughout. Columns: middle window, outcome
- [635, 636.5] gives -0.02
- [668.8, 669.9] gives 0.21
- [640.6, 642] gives -0.04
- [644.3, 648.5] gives 0.11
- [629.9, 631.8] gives -0.09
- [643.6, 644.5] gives 0.00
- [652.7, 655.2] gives -0.22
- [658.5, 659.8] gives -0.45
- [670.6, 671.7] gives -0.30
